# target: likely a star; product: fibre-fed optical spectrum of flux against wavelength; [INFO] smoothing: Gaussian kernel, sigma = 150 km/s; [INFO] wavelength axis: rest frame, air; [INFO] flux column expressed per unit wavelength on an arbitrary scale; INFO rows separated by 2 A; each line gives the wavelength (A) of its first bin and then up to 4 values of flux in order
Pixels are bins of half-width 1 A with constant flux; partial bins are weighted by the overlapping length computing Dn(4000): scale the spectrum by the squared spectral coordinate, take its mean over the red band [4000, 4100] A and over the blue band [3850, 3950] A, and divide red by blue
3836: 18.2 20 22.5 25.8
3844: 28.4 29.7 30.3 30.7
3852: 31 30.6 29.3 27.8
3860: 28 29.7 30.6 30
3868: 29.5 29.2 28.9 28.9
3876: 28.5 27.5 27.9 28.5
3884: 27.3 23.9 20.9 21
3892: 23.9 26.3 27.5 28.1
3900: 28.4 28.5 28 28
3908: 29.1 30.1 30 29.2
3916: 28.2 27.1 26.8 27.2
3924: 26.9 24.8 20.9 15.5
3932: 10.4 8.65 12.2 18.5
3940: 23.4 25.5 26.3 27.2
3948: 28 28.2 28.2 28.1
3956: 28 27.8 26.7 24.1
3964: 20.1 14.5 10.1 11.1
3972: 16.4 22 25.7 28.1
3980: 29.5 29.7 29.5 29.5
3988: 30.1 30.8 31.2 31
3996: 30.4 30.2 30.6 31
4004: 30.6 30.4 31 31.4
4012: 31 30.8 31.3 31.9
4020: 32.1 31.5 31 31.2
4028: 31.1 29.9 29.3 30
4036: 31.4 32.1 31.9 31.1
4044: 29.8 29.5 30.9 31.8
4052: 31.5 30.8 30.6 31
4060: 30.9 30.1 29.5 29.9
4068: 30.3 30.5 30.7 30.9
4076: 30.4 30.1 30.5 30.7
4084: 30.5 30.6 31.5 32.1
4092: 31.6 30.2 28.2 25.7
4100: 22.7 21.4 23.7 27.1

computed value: 1.27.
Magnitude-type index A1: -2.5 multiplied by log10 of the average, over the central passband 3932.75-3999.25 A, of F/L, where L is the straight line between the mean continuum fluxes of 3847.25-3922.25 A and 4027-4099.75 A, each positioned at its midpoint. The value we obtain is 0.19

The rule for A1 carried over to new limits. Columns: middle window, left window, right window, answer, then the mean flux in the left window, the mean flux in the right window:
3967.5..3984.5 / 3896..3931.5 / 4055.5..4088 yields 0.24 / 26.7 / 30.5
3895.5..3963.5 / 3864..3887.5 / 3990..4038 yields 0.16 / 28.1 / 30.9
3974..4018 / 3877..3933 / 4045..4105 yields -0.08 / 25.8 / 29.6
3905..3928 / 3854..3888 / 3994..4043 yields 0.06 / 28.3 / 31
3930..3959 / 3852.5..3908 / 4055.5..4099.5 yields 0.25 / 27.7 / 30.2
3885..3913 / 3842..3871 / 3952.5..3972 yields -0.03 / 29.5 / 21.1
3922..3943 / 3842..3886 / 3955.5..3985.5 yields 0.30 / 29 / 22.9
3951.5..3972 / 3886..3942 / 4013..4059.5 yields 0.24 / 24.1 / 31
